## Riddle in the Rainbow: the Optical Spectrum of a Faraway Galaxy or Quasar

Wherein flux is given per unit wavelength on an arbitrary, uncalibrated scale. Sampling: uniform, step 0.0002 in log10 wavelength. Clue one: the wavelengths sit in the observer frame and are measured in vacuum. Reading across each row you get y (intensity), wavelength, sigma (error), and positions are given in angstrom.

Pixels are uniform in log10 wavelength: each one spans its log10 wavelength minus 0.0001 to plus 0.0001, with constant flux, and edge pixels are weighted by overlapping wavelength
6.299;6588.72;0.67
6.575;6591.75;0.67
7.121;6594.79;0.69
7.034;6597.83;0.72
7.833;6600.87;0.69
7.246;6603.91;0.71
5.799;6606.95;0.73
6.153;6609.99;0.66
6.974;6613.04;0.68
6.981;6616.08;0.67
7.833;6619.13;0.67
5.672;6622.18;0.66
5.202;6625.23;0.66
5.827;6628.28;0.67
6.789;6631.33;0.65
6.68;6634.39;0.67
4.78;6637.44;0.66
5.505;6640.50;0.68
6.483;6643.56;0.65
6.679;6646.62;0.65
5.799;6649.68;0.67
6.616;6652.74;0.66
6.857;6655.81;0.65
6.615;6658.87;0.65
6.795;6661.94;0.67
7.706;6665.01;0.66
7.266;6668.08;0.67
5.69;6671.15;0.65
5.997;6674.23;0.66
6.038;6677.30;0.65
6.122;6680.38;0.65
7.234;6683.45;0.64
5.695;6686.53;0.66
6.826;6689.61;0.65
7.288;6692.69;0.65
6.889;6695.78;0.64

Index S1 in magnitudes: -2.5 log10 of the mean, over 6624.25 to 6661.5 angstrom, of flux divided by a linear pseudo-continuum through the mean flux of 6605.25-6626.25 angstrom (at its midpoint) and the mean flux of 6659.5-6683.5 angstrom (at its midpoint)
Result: 0.05 mag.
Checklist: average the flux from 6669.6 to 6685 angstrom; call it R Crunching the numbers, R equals 6.22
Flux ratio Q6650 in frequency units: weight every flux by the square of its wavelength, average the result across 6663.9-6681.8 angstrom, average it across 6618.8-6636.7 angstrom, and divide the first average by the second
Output 1.1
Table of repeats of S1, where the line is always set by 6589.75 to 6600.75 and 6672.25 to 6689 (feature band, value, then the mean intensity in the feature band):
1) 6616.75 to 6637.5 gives 0.08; 6.24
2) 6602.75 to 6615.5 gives 0.05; 6.56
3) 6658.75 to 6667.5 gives -0.12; 7.13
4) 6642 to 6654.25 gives 0.02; 6.39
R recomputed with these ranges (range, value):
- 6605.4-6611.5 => 5.99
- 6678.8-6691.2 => 6.47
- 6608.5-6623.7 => 6.72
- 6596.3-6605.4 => 7.37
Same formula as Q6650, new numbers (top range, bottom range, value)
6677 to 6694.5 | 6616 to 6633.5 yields 1.06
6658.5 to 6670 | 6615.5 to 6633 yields 1.13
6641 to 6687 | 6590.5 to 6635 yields 0.99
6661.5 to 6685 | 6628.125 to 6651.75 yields 1.09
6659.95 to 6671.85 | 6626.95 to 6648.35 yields 1.15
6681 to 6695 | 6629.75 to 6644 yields 1.14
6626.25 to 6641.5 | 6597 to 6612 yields 0.88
